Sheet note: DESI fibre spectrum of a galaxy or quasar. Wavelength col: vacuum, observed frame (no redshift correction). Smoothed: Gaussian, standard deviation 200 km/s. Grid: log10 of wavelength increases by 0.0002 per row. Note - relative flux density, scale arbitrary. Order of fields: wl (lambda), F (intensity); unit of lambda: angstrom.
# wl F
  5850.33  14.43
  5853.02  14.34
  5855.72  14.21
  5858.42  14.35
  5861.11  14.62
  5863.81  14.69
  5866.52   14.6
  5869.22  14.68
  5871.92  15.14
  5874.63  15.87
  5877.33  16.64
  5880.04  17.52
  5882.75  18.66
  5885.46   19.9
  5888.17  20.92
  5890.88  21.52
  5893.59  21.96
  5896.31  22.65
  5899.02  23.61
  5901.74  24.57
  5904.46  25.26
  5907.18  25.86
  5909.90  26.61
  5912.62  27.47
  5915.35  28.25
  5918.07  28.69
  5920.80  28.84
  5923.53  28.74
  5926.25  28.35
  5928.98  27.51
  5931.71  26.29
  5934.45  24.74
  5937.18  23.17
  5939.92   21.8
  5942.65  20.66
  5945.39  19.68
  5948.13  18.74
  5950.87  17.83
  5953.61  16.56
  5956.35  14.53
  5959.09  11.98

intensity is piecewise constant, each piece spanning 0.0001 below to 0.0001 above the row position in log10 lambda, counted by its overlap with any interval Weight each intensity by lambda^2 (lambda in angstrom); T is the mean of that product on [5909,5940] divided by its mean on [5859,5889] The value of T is 1.65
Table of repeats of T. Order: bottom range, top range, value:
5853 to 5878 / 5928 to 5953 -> 1.51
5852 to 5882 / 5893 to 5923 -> 1.73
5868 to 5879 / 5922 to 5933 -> 1.81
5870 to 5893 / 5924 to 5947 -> 1.34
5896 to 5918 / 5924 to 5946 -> 0.95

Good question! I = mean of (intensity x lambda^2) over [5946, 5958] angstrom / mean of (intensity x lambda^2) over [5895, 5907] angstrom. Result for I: 0.7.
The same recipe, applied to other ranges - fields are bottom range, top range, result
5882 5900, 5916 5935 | 1.31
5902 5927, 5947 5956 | 0.64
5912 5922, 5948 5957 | 0.60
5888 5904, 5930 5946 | 1.02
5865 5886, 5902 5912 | 1.59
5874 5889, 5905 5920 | 1.51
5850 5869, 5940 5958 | 1.29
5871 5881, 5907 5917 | 1.69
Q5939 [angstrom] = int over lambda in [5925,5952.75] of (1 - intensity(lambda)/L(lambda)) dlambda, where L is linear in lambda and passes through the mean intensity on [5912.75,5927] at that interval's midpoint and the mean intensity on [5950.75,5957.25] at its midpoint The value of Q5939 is -1.3 angstrom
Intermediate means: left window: 28.5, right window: 16.2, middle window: 22.7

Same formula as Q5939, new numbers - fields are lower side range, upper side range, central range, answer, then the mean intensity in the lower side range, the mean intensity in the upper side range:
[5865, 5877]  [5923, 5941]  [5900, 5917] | -3.64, 15.2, 25.7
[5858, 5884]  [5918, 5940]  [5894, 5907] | -1.70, 15.7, 26.6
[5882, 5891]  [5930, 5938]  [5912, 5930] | -3.56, 20.2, 24.9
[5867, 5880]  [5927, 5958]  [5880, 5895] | -3.11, 15.7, 21.1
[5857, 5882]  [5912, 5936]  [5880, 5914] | -2.20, 15.4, 27.6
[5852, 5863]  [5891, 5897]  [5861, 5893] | 2.24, 14.4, 22.1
